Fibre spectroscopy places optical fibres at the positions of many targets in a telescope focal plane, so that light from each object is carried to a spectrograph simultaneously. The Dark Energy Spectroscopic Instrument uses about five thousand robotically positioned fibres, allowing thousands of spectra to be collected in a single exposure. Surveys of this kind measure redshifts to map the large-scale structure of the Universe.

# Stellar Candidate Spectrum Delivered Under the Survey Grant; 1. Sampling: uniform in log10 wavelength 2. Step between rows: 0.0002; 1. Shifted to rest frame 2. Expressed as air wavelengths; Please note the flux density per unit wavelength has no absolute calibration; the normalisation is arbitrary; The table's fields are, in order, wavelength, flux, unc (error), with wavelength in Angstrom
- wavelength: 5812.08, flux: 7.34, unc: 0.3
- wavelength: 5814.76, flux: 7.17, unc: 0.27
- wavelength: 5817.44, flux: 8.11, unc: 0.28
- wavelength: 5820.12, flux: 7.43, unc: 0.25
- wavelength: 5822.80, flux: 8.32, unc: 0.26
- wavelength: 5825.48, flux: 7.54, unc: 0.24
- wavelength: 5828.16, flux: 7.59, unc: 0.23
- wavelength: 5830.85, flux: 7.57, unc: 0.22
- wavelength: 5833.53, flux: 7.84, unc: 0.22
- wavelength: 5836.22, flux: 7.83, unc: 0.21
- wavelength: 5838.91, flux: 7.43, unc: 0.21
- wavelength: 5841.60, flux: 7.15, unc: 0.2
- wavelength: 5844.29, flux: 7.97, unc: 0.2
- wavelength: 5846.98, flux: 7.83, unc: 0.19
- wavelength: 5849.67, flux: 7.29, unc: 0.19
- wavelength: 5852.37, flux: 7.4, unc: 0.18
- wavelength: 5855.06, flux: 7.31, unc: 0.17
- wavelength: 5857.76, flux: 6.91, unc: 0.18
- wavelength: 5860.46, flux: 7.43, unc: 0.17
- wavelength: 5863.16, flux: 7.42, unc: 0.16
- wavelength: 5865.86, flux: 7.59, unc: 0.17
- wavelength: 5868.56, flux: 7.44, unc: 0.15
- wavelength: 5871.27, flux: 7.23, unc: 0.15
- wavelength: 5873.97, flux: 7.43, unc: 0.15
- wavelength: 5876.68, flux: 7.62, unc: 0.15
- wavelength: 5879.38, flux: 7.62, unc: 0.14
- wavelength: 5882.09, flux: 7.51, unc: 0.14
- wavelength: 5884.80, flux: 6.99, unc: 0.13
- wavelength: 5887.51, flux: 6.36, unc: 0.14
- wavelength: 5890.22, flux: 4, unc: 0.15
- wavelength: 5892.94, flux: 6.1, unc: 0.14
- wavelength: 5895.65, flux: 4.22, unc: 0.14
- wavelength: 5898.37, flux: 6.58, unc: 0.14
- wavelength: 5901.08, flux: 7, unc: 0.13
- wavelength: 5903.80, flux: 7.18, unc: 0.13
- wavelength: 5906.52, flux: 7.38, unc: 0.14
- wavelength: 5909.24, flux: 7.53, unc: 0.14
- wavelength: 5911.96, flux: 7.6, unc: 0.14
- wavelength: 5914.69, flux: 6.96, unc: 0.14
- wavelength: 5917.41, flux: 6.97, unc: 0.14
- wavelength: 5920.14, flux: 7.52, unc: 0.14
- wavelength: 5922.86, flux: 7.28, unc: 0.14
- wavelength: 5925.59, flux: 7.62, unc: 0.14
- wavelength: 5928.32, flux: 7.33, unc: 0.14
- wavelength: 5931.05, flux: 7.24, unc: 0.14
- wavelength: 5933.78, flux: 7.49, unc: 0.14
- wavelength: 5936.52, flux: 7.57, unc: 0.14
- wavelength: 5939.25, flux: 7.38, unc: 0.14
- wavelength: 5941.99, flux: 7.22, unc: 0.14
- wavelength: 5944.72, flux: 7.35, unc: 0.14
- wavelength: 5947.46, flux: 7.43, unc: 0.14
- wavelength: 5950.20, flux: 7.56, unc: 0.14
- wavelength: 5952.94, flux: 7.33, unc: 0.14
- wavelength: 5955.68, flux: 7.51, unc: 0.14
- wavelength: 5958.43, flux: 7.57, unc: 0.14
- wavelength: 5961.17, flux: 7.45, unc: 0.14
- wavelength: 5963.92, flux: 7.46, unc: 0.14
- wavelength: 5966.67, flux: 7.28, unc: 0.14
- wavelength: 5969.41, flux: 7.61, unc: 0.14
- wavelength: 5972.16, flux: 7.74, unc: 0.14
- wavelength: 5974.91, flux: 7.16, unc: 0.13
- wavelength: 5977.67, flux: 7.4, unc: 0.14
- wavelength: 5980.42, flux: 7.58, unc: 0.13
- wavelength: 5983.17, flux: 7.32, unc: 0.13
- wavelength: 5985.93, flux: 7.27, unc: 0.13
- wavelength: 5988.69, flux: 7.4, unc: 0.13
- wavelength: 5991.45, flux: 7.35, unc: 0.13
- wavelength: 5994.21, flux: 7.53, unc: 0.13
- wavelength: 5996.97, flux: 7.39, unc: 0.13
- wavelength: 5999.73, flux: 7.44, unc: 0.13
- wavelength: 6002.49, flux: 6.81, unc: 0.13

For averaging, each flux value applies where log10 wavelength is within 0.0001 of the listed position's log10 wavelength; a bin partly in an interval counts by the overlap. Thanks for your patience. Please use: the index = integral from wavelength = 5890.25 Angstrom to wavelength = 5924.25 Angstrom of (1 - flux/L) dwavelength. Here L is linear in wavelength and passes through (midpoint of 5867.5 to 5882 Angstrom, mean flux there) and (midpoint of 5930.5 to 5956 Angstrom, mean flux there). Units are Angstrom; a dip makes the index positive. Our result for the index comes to 3.2 Angstrom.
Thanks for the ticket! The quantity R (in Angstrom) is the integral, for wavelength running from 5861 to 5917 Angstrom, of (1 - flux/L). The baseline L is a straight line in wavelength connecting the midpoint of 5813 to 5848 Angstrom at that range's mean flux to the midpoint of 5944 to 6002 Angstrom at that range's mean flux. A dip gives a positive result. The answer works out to 4.98 Angstrom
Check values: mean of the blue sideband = 7.67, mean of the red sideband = 7.43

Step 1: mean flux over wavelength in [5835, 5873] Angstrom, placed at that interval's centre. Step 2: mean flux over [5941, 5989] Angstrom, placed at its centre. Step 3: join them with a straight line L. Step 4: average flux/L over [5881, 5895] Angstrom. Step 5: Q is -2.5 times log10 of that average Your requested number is 0.22 mag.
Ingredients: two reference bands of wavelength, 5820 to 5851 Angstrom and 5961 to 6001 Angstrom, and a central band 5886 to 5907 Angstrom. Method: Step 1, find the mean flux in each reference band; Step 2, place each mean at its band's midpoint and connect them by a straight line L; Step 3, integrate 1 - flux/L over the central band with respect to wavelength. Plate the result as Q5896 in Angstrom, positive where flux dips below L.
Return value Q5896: 4.18 Angstrom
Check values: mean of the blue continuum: 7.66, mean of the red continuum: 7.42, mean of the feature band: 6.06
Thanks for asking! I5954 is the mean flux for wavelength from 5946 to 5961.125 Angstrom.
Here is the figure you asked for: 7.48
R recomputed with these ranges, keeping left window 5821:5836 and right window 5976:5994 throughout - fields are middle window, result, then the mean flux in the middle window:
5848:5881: 1.2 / 7.4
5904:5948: 1.0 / 7.36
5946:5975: -0.1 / 7.48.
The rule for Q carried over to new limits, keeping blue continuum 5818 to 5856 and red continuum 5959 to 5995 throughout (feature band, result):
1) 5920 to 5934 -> 0.014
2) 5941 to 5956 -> 0.010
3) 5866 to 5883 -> 0.013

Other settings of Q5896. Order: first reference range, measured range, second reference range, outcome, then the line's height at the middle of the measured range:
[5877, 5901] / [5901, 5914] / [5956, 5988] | -1.62 Angstrom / 6.54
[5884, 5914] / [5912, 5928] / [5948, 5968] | -1.16 Angstrom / 6.81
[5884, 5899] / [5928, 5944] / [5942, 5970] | -1.17 Angstrom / 6.88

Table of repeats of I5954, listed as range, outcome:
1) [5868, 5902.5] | 6.6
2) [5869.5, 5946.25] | 7.01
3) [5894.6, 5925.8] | 6.99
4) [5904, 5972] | 7.4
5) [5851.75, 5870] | 7.35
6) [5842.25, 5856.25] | 7.55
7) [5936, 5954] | 7.4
